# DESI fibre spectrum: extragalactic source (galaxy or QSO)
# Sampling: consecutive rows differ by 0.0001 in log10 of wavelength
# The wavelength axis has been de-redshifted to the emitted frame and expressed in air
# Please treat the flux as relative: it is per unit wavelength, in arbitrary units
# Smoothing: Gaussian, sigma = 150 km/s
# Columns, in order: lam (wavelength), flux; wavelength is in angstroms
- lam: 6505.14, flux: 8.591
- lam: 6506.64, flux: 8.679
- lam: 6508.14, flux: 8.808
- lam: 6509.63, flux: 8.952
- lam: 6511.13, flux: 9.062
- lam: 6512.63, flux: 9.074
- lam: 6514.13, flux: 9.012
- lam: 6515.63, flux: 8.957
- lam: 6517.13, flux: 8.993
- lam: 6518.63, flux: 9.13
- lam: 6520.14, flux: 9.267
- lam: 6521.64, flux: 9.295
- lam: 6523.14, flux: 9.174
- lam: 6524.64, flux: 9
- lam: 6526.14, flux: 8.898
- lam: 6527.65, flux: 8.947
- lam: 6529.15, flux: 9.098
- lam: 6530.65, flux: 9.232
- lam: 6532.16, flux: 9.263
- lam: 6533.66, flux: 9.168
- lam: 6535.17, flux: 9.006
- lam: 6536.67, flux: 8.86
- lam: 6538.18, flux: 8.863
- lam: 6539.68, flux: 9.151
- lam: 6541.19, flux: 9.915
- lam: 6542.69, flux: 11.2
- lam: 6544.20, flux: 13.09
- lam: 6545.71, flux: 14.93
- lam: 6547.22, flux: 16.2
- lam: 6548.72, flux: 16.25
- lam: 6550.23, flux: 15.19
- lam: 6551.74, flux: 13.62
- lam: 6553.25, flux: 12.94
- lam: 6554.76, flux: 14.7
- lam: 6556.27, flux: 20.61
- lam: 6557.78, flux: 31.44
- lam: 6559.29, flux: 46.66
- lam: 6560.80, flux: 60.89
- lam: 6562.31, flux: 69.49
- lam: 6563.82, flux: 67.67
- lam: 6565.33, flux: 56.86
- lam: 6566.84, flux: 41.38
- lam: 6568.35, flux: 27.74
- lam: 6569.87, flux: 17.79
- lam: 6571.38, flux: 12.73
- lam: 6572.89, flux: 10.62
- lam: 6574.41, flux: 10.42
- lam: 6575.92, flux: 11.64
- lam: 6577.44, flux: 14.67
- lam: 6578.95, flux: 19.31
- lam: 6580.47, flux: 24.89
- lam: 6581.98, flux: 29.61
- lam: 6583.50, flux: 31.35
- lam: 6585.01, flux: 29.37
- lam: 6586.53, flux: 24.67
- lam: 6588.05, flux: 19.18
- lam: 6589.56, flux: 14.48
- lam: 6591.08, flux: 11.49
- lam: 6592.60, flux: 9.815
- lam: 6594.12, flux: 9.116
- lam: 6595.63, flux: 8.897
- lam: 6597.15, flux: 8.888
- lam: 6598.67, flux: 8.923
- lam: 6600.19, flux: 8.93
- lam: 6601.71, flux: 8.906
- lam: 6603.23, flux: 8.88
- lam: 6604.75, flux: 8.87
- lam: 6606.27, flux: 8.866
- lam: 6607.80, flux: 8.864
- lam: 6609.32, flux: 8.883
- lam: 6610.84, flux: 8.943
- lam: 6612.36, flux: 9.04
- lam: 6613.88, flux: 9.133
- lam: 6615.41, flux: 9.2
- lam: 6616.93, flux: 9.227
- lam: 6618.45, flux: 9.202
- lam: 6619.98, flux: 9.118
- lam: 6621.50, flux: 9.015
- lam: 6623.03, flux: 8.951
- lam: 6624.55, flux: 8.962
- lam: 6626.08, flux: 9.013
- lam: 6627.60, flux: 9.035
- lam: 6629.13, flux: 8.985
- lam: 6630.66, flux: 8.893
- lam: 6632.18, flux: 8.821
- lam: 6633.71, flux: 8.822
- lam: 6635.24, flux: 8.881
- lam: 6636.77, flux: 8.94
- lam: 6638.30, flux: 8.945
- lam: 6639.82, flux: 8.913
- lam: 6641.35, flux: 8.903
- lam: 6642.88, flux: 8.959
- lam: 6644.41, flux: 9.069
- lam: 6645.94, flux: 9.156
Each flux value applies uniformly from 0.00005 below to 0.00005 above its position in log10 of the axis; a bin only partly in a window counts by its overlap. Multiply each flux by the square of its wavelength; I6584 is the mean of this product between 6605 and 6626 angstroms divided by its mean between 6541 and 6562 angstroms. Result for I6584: 0.41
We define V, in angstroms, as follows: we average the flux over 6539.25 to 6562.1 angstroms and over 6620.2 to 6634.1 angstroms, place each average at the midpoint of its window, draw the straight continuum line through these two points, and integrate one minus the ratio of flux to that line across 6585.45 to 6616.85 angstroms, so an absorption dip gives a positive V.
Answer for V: 6.2 angstroms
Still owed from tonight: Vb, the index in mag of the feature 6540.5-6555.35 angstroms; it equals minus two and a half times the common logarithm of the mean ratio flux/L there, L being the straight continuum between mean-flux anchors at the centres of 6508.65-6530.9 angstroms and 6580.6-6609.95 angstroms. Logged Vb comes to -0.24 mag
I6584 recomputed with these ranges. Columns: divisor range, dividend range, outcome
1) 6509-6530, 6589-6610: 1.08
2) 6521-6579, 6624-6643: 0.46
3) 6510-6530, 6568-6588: 2.27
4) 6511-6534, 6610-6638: 1.02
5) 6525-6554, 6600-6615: 0.81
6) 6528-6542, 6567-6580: 1.87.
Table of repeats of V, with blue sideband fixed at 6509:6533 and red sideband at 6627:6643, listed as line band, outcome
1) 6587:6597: -3.7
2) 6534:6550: -4.8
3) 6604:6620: -0.1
